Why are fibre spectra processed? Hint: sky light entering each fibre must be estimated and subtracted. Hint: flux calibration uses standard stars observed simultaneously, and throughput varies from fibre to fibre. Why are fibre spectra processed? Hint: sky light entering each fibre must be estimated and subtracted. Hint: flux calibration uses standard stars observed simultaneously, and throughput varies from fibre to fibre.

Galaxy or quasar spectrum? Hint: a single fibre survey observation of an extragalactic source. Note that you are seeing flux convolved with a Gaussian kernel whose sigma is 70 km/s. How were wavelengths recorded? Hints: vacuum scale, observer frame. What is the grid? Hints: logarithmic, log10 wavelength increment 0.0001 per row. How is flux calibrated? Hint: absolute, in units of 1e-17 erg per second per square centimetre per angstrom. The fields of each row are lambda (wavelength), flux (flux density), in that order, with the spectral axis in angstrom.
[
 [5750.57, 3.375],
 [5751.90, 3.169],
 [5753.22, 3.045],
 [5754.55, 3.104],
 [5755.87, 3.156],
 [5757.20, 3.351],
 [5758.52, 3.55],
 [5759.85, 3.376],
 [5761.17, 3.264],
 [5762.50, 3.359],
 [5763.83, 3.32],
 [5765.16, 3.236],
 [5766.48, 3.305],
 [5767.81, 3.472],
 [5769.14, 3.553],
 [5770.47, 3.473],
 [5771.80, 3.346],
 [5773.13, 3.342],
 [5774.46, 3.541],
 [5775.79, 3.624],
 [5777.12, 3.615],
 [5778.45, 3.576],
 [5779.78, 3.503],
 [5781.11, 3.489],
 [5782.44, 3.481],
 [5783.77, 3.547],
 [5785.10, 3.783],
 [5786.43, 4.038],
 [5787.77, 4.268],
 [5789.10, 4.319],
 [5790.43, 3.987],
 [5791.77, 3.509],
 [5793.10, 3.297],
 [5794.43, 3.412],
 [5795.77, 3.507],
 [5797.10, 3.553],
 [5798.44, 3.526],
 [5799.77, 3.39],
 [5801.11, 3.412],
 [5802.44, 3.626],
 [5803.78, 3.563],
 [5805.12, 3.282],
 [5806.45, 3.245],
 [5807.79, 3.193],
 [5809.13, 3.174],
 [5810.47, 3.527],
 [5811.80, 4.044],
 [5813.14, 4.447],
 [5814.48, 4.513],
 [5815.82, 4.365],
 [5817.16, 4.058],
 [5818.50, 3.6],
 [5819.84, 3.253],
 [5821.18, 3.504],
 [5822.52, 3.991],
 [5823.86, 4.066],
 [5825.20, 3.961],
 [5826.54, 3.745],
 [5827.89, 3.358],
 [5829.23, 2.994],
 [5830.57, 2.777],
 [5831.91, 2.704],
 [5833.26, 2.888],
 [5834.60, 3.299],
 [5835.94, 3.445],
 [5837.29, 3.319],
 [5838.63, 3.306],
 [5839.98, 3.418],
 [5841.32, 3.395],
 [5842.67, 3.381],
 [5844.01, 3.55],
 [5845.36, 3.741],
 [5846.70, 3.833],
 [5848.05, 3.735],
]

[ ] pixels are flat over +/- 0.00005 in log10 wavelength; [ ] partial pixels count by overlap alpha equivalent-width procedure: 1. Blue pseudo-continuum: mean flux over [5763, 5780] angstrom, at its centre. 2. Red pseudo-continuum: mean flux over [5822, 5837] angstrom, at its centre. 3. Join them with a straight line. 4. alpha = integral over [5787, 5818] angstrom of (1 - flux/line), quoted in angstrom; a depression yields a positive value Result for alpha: -2.7 angstrom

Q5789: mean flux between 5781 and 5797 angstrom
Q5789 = 3.72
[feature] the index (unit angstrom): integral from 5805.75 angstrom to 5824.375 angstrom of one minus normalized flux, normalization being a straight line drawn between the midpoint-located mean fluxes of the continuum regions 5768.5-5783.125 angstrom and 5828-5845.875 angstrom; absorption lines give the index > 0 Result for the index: -2.5 angstrom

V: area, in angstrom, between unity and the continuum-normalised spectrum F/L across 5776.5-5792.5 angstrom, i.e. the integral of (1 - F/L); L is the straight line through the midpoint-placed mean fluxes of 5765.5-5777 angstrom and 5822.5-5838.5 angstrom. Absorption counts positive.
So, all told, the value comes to -1.5 angstrom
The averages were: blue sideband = 3.46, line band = 3.76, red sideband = 3.35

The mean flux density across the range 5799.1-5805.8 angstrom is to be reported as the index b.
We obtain 3.46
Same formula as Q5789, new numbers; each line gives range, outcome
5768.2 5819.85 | 3.64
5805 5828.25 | 3.76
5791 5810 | 3.41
